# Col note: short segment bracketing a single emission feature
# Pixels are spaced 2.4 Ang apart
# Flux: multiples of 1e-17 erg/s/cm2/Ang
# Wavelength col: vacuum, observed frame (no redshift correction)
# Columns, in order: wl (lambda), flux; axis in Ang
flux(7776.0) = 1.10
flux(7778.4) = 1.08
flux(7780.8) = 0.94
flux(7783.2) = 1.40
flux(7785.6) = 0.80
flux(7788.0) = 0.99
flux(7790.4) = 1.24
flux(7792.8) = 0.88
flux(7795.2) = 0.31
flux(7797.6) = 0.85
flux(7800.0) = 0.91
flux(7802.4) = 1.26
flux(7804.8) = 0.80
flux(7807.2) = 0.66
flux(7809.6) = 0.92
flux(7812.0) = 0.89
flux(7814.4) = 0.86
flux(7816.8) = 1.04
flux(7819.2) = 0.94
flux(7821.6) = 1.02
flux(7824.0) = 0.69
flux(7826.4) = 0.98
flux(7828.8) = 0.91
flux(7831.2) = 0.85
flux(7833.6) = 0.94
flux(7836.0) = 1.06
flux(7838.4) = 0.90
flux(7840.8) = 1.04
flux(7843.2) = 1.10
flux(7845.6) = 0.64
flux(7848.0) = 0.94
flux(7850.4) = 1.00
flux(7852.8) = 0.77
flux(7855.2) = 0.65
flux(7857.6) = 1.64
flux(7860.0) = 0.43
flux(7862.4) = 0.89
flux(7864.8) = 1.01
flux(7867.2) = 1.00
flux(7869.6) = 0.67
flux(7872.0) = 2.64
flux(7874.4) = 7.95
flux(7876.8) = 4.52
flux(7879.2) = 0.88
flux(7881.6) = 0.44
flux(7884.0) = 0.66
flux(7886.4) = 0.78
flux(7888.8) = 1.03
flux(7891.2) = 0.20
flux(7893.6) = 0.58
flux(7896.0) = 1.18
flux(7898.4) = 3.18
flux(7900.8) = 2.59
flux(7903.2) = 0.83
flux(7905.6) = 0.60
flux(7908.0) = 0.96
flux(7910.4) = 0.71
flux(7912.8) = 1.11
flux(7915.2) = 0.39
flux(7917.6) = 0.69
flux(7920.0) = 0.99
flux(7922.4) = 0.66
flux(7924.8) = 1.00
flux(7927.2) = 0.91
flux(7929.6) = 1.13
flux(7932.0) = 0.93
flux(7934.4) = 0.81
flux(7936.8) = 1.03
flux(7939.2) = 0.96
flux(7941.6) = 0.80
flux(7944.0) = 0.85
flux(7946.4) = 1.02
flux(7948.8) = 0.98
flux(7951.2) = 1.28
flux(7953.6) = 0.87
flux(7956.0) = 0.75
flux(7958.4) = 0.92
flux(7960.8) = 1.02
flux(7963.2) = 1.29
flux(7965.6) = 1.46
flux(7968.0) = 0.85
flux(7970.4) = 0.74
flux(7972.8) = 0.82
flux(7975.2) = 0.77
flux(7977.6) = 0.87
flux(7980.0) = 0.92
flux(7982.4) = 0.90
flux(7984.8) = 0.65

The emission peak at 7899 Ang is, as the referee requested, [N II] 6583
